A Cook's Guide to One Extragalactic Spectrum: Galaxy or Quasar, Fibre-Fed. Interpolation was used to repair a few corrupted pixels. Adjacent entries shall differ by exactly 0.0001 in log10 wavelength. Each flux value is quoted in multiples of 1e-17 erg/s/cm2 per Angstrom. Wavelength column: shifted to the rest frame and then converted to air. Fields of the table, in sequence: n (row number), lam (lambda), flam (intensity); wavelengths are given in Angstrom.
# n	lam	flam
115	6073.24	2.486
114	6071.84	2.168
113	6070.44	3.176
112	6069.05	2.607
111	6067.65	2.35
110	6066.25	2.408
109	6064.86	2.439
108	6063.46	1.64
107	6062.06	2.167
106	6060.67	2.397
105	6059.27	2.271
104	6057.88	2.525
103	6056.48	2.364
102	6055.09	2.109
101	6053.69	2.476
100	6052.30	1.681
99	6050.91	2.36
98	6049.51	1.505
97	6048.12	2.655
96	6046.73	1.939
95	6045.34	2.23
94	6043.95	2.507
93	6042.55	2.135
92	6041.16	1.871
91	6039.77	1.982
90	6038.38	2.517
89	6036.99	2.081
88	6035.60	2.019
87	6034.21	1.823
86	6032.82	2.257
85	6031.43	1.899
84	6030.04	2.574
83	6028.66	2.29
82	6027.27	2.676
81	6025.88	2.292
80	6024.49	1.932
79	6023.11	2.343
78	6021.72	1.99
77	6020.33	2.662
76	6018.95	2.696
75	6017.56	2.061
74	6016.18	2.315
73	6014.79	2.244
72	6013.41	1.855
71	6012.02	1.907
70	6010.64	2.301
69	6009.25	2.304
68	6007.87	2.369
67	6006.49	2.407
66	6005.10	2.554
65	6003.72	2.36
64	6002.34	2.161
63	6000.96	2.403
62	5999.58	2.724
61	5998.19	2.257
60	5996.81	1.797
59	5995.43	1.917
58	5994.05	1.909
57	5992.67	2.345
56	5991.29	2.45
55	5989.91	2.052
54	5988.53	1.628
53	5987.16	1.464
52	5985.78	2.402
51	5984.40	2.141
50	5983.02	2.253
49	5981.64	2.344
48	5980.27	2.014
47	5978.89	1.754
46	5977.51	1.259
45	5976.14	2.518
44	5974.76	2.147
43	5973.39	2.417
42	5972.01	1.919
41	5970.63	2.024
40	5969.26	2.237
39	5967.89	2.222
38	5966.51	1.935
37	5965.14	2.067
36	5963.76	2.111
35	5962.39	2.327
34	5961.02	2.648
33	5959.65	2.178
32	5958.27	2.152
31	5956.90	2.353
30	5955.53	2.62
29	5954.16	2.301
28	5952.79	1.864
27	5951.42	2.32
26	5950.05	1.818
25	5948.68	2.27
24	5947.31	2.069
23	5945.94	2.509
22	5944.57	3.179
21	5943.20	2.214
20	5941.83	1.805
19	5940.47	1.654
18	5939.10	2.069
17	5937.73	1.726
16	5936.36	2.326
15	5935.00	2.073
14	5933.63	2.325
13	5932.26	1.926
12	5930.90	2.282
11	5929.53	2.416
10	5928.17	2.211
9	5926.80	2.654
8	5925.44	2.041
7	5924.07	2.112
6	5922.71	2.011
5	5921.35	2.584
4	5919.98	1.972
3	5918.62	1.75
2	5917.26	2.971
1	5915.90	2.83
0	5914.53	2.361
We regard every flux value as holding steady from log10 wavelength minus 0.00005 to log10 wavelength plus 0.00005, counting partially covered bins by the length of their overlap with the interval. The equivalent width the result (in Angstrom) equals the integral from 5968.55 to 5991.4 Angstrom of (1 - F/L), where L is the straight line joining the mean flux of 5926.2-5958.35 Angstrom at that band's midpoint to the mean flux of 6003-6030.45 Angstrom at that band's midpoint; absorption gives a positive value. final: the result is 2.1 Angstrom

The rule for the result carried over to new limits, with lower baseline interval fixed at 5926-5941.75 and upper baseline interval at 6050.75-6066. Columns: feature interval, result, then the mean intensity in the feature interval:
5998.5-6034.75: -1.53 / 2.29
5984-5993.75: 0.51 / 2.06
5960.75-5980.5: 0.59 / 2.1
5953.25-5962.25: -0.86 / 2.36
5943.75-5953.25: -0.67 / 2.3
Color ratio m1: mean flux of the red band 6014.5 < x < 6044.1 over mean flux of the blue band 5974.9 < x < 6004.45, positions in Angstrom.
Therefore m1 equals 1.1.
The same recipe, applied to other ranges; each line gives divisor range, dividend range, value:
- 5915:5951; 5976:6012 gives 0.97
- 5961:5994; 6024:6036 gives 1.05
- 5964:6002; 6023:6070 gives 1.06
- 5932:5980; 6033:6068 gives 1.01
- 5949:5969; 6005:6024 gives 1.03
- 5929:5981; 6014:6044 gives 1.03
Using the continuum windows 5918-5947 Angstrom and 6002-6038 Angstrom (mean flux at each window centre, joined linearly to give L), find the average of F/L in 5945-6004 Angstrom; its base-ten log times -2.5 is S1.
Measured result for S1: 0.028 mag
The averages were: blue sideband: 2.18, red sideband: 2.25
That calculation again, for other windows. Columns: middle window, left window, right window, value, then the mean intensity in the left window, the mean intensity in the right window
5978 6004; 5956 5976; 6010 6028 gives 0.06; 2.21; 2.25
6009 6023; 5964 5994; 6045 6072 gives -0.03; 2.07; 2.28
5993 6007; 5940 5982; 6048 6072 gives -0.02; 2.17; 2.29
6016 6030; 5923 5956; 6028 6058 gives -0.08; 2.19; 2.17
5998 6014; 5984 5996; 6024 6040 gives -0.10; 2.03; 2.2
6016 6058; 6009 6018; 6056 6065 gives -0.01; 2.13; 2.24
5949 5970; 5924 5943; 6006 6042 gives -0.03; 2.12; 2.22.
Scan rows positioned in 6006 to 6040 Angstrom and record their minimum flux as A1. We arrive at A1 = 1.823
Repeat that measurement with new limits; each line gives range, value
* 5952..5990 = 1.259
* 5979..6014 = 1.464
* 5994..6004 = 1.797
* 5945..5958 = 1.818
